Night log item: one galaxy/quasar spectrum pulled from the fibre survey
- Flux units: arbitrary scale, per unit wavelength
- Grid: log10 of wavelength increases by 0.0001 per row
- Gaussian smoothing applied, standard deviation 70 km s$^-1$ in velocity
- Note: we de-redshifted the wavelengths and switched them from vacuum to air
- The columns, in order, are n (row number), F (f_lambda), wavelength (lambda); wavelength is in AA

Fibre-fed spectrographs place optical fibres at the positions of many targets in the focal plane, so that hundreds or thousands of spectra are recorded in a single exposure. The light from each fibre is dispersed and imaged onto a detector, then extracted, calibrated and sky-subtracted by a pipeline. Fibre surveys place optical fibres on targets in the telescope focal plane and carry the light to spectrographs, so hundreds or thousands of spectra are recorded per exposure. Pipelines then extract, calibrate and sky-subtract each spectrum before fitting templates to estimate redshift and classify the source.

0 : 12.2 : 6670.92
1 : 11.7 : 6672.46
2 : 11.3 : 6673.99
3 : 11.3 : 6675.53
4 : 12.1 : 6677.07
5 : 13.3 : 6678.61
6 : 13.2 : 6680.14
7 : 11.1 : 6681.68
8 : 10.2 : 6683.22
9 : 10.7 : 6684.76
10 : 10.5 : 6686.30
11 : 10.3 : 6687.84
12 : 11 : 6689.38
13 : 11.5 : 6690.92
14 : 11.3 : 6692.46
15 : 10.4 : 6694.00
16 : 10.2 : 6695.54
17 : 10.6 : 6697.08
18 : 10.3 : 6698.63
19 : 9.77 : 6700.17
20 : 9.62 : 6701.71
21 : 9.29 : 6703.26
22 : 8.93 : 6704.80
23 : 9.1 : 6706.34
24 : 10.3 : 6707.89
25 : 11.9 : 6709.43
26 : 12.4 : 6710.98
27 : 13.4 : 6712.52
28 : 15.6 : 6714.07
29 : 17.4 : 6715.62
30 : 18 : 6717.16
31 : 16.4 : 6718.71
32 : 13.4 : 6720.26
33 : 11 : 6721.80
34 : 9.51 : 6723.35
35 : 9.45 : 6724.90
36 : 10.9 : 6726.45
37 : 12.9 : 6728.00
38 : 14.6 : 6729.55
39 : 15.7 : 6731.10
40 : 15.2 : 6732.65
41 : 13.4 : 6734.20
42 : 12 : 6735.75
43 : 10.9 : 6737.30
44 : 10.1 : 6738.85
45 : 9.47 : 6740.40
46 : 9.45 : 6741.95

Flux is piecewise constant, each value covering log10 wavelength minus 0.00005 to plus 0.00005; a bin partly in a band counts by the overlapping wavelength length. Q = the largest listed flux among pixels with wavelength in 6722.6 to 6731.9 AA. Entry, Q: 15.7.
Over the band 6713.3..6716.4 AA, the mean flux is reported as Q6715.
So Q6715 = 16.5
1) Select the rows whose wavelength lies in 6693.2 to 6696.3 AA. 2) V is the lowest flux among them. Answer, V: 10.2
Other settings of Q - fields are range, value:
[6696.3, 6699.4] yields 10.6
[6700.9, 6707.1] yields 9.62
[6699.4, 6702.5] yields 9.77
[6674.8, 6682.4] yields 13.3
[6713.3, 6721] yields 18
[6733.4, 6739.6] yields 13.4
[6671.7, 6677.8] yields 12.1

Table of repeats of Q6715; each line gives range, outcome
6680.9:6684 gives 10.6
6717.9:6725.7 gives 12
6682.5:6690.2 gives 10.5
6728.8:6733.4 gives 15.2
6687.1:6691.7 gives 10.9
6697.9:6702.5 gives 9.89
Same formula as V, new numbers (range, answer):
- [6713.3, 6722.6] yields 11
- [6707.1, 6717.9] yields 10.3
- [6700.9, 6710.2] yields 8.93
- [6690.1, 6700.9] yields 9.77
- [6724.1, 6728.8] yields 9.45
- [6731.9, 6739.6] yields 10.1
